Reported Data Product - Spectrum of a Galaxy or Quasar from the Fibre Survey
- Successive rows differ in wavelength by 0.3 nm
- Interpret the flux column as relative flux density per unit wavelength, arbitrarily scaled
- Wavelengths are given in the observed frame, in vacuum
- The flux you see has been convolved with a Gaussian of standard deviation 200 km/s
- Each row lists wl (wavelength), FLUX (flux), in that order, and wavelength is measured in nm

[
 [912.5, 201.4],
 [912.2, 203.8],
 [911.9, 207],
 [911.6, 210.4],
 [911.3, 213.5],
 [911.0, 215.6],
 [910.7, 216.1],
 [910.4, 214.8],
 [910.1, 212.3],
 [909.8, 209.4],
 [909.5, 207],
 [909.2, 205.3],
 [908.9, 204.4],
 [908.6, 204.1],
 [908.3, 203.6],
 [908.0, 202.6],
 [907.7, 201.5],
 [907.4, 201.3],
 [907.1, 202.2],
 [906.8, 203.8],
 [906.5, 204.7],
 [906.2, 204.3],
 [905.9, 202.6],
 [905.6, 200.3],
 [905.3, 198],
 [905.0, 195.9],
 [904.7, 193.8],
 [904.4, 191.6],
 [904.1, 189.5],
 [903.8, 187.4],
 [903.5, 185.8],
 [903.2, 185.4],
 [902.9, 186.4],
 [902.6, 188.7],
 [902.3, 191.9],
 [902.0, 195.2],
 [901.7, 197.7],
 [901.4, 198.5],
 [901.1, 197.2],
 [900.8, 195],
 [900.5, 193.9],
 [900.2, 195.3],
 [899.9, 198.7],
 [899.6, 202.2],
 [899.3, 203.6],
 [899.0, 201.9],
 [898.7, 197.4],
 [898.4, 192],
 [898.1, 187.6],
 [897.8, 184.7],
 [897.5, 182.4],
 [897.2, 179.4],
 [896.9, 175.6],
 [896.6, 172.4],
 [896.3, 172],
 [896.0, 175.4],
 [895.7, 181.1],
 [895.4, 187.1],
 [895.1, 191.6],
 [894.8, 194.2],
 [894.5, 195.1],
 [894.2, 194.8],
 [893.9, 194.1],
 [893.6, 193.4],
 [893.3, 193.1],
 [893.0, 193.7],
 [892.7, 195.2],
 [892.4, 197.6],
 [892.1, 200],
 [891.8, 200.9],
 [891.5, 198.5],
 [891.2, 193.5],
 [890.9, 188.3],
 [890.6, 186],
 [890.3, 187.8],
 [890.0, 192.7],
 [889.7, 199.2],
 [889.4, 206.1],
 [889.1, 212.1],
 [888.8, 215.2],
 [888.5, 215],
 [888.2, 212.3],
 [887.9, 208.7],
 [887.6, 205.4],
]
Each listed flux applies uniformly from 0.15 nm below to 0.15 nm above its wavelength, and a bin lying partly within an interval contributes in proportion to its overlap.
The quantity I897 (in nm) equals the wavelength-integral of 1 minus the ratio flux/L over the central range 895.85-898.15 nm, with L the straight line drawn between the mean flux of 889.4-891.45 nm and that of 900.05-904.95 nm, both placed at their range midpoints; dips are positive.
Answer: 0.17 nm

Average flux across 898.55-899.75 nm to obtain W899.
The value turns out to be 201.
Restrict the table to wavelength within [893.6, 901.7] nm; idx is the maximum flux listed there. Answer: 203.6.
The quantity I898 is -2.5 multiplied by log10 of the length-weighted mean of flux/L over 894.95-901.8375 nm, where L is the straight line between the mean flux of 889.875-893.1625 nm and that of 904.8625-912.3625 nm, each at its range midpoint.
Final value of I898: 0.05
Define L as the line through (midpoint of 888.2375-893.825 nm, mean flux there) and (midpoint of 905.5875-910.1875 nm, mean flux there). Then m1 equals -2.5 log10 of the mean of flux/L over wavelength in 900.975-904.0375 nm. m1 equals 0.06 mag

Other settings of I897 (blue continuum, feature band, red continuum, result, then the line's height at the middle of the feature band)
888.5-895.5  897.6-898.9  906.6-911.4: 0.064 nm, 200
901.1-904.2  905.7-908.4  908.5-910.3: -0.017 nm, 202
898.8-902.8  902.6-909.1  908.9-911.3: 0.229 nm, 205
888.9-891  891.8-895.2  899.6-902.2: 0.027 nm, 197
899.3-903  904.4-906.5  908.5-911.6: 0.038 nm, 203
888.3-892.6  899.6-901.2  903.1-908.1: 0.012 nm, 198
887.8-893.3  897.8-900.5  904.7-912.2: 0.082 nm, 203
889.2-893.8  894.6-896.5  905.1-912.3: 0.137 nm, 198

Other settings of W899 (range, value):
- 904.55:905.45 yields 196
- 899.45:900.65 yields 198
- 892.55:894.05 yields 194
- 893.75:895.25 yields 194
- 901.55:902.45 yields 195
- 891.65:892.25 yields 200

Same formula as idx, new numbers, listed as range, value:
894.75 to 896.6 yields 194.2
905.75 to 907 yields 204.7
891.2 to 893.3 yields 200.9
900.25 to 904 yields 198.5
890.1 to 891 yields 188.3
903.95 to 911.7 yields 216.1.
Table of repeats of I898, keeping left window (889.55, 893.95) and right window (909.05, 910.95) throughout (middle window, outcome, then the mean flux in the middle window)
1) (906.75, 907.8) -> 0.034 mag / 202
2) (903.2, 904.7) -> 0.092 mag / 189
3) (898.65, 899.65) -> -0.003 mag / 202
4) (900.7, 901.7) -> 0.032 mag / 197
